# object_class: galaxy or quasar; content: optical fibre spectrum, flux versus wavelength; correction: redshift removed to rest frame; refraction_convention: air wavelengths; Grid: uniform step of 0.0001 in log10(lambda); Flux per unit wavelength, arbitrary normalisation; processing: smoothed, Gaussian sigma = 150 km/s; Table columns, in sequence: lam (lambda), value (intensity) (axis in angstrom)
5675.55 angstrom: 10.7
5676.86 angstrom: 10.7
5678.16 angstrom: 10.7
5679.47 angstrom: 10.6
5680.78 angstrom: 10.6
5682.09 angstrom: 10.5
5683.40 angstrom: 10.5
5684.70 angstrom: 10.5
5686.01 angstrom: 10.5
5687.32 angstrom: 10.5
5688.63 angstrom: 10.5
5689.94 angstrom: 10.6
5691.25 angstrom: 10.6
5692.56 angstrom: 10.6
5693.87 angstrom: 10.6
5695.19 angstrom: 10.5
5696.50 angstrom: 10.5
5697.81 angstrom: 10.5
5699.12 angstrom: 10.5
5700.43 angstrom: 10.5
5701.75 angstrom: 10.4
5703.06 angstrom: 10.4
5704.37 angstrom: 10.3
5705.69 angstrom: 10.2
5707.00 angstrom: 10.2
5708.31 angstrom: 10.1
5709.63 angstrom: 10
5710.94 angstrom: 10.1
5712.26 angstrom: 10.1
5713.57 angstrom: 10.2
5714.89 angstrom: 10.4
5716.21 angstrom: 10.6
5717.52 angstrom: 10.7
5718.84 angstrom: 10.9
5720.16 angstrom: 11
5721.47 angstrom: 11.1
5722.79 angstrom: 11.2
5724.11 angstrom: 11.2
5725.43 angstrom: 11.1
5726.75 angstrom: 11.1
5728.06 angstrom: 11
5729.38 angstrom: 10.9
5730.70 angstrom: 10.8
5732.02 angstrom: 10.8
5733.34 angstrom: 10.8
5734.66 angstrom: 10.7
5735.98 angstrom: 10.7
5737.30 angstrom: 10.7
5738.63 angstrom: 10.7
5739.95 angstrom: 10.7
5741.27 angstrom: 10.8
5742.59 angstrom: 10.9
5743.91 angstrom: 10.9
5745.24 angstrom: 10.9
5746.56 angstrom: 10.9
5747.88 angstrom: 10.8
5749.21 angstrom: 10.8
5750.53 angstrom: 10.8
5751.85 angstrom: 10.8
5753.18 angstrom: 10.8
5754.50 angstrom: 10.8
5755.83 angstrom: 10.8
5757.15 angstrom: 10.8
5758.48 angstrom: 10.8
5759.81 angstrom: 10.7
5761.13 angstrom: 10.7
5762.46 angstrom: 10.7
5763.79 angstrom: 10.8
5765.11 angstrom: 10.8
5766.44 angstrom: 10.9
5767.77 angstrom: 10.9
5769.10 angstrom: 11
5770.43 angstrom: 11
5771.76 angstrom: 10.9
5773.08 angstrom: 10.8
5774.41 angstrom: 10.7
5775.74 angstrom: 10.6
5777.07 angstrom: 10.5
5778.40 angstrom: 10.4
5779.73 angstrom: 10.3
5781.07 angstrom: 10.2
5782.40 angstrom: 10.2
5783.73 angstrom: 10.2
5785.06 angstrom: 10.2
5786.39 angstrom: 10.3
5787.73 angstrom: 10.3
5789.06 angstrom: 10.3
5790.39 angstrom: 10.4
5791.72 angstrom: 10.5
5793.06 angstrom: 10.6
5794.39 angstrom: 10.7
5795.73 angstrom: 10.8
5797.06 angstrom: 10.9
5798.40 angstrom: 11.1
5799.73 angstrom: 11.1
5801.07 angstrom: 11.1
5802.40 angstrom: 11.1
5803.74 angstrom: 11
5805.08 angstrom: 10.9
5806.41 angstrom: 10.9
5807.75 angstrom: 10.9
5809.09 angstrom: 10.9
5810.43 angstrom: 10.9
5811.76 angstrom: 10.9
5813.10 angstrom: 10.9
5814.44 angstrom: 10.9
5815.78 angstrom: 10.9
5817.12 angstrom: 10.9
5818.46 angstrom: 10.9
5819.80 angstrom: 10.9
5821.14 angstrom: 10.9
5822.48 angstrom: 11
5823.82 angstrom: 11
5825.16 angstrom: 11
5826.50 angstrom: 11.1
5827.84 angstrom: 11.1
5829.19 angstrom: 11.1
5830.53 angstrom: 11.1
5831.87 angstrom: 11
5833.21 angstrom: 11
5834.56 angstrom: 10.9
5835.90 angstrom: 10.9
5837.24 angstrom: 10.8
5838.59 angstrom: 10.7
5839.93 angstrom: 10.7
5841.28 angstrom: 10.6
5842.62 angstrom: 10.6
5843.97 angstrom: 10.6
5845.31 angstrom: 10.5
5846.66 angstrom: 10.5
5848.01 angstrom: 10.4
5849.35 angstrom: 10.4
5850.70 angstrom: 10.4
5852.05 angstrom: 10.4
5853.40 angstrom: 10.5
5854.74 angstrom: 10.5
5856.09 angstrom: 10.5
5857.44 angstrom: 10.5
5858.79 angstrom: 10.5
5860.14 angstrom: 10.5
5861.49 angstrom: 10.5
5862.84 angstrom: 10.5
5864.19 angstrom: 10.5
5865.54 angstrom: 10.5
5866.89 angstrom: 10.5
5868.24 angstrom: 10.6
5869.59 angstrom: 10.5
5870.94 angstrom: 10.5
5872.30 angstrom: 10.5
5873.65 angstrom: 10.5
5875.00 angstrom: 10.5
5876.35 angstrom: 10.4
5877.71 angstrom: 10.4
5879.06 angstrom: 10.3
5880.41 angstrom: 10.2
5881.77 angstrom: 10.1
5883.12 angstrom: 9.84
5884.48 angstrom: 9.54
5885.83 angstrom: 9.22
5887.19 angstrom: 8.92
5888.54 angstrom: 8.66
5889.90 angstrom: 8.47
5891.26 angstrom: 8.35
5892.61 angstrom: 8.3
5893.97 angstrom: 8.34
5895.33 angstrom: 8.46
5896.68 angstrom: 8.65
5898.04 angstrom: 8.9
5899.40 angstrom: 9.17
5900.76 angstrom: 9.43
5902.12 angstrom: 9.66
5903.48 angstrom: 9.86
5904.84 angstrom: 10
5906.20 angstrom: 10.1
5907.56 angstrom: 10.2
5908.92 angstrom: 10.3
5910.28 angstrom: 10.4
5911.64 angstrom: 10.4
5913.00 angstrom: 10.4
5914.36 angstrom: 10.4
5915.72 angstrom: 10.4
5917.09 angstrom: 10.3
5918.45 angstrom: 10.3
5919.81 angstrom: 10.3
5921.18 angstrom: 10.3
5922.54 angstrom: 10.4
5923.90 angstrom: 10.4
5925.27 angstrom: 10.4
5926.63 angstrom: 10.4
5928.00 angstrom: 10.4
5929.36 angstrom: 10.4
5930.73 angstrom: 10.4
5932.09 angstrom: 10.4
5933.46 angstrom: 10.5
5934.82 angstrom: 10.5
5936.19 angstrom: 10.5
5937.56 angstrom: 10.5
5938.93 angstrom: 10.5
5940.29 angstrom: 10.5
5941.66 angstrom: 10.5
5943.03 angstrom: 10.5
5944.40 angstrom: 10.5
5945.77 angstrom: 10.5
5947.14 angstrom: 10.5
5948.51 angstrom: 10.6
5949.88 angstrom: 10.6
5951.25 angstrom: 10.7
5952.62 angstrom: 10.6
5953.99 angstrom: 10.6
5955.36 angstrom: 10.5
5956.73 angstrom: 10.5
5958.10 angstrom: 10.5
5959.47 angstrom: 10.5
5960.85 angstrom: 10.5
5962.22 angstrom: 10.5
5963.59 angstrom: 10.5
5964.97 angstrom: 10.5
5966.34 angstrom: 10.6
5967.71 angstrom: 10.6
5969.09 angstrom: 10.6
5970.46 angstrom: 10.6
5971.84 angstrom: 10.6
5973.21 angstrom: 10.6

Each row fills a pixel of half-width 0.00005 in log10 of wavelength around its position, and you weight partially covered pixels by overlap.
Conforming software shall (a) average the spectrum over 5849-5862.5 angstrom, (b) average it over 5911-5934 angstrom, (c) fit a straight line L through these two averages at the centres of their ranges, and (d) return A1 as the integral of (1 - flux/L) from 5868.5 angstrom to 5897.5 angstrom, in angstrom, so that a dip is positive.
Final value 2.4 angstrom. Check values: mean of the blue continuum 10.5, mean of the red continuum 10.4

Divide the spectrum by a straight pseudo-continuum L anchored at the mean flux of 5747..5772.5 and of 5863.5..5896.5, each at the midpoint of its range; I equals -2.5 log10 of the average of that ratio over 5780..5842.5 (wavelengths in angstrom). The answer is -0.05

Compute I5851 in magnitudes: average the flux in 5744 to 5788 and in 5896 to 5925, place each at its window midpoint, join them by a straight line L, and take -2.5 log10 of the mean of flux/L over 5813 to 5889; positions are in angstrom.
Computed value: -0.03 mag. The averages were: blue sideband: 10.7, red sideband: 10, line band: 10.5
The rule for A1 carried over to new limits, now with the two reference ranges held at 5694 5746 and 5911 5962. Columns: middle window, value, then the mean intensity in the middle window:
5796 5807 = -0.4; 11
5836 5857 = 0.0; 10.5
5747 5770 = -0.4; 10.8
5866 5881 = 0.1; 10.5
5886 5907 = 2.9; 9.03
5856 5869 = 0.0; 10.5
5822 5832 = -0.5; 11.1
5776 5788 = 0.3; 10.3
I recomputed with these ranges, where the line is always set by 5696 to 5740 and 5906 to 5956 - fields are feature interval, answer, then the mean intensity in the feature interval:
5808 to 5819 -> -0.04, 10.9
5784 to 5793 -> 0.02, 10.3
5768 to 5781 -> -0.01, 10.7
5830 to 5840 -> -0.04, 10.9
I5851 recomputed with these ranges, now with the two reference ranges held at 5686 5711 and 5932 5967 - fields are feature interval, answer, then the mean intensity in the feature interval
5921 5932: 0.01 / 10.4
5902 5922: 0.03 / 10.2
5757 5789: -0.02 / 10.6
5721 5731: -0.06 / 11.1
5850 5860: 0.00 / 10.5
